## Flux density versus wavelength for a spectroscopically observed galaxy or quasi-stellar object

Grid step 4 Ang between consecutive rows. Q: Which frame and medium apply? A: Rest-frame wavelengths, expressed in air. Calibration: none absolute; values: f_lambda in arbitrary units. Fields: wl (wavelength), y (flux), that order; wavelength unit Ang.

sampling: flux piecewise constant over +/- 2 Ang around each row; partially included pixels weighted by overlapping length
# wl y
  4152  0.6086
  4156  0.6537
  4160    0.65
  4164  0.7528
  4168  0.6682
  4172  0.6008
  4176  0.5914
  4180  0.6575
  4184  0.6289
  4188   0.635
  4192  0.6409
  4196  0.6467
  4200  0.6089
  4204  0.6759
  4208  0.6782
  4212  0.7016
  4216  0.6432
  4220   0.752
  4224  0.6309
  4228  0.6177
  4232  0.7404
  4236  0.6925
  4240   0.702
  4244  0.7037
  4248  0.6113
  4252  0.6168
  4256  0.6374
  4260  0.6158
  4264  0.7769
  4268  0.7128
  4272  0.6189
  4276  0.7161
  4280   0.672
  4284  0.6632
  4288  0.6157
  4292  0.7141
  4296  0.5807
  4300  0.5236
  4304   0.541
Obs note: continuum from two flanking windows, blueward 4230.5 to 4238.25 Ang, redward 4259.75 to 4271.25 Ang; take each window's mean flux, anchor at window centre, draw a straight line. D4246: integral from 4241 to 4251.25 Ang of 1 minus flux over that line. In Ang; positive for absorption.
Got 0.8 Ang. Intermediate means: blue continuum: 0.714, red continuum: 0.706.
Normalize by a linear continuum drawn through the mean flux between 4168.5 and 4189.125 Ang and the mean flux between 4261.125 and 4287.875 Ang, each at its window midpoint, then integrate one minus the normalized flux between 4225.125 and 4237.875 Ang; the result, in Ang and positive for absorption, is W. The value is -0.4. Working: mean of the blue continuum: 0.626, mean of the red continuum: 0.685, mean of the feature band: 0.68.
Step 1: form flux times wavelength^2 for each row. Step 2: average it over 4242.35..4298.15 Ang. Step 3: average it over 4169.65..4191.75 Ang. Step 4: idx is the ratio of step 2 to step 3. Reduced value 1.10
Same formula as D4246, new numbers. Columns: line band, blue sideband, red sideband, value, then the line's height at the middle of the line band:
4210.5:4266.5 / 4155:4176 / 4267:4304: -2.4 Ang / 0.647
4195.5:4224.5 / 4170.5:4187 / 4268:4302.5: -2.0 Ang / 0.627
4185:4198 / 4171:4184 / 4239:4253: -0.3 Ang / 0.628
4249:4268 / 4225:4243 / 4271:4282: 0.4 Ang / 0.679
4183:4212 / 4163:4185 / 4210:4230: 0.4 Ang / 0.658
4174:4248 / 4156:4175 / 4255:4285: 0.8 Ang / 0.669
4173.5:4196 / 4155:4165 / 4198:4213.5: 1.4 Ang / 0.673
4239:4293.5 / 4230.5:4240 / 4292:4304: -2.1 Ang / 0.646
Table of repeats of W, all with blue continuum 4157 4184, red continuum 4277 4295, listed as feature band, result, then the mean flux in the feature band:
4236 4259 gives 0.1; 0.656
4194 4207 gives 0.2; 0.646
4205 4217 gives -0.4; 0.677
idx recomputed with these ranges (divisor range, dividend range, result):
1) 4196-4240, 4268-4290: 1.01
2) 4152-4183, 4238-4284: 1.08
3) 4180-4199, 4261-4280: 1.14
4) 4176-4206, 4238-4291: 1.08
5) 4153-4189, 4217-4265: 1.07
